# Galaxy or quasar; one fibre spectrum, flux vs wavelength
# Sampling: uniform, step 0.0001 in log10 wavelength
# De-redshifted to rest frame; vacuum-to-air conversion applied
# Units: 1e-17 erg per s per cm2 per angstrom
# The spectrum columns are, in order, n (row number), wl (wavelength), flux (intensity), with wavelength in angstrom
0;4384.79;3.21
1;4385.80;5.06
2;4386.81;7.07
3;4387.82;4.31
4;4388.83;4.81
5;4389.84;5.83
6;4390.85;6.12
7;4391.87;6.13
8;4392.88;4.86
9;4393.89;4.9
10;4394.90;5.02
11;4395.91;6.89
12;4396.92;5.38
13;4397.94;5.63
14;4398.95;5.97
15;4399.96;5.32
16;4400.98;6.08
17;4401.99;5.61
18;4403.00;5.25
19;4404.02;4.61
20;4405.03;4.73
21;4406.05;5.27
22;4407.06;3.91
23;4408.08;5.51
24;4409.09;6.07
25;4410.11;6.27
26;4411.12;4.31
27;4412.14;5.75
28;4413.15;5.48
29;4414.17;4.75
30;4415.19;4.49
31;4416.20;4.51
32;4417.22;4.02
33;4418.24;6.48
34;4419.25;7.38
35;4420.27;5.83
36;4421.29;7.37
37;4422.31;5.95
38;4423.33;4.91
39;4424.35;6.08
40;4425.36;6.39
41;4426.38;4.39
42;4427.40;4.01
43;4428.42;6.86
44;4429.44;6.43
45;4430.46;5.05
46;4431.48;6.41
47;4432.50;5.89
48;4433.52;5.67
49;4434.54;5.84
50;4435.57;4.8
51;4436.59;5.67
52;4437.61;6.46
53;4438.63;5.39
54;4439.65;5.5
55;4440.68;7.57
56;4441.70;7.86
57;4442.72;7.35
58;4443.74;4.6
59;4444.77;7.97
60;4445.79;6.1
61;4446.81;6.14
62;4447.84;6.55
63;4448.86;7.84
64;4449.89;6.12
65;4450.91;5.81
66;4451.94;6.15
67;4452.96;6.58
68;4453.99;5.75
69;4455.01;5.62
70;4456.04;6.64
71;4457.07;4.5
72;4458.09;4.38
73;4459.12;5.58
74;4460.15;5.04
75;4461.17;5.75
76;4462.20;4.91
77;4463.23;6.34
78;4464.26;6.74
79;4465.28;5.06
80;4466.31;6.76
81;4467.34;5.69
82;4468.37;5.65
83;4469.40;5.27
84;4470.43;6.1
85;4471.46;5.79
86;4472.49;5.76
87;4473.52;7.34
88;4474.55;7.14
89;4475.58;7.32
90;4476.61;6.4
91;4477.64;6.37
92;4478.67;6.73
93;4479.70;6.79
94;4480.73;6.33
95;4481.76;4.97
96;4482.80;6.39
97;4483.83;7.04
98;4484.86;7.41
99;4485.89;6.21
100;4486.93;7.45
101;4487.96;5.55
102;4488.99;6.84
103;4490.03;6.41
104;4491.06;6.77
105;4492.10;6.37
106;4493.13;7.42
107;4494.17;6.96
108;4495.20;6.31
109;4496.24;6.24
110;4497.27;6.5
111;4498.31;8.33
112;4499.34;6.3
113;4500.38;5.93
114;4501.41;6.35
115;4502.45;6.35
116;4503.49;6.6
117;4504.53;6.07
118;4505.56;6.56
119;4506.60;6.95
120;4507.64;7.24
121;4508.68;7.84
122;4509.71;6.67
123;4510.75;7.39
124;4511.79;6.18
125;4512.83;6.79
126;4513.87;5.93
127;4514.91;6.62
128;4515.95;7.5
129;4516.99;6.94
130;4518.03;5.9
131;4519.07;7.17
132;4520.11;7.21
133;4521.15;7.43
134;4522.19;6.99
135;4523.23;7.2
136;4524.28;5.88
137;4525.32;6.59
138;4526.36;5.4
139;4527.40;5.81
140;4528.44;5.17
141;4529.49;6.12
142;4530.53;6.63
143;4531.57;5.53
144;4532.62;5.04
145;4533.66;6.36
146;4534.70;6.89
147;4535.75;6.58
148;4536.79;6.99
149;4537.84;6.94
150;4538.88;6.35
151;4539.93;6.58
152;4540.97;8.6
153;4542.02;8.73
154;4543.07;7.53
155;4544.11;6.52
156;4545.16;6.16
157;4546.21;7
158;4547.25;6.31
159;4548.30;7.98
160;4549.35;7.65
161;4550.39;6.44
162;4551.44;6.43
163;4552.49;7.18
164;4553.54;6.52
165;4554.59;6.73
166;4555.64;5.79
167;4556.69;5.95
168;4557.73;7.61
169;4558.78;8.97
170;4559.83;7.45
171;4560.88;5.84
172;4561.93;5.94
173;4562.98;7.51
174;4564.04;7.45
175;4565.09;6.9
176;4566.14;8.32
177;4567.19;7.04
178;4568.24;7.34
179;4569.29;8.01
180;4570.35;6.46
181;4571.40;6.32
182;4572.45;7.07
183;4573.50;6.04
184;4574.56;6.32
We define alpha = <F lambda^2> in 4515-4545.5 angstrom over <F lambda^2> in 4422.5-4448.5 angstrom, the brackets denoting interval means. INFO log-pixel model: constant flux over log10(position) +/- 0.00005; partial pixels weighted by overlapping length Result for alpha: 1.15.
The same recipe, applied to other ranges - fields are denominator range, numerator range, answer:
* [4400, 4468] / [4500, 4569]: 1.23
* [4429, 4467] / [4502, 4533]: 1.12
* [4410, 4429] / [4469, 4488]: 1.20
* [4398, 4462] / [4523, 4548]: 1.19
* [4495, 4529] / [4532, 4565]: 1.06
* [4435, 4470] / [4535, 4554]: 1.22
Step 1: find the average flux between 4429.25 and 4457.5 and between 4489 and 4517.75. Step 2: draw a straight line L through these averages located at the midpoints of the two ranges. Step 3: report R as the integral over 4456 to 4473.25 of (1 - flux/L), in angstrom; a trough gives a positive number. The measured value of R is 1.93 angstrom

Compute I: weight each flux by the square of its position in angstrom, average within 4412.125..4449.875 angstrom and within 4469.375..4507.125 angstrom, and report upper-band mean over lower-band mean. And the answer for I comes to 1.13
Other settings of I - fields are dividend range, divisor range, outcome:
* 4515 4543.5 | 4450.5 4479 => 1.15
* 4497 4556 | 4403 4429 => 1.30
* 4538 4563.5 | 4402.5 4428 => 1.39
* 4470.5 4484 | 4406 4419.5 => 1.26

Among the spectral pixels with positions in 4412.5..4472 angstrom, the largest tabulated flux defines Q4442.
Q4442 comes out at 7.97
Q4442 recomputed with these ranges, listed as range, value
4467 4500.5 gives 8.33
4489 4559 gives 8.97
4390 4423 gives 7.38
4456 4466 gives 6.74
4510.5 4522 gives 7.5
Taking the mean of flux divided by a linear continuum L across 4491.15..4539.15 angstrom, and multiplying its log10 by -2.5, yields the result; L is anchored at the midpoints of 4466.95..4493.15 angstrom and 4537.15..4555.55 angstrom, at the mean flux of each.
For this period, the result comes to 0.024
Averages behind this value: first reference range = 6.43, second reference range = 7.01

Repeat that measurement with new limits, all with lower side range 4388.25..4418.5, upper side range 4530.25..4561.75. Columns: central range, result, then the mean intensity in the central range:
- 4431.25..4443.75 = -0.08 mag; 6.13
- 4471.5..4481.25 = -0.09 mag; 6.65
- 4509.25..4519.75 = -0.04 mag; 6.71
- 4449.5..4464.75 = 0.03 mag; 5.72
